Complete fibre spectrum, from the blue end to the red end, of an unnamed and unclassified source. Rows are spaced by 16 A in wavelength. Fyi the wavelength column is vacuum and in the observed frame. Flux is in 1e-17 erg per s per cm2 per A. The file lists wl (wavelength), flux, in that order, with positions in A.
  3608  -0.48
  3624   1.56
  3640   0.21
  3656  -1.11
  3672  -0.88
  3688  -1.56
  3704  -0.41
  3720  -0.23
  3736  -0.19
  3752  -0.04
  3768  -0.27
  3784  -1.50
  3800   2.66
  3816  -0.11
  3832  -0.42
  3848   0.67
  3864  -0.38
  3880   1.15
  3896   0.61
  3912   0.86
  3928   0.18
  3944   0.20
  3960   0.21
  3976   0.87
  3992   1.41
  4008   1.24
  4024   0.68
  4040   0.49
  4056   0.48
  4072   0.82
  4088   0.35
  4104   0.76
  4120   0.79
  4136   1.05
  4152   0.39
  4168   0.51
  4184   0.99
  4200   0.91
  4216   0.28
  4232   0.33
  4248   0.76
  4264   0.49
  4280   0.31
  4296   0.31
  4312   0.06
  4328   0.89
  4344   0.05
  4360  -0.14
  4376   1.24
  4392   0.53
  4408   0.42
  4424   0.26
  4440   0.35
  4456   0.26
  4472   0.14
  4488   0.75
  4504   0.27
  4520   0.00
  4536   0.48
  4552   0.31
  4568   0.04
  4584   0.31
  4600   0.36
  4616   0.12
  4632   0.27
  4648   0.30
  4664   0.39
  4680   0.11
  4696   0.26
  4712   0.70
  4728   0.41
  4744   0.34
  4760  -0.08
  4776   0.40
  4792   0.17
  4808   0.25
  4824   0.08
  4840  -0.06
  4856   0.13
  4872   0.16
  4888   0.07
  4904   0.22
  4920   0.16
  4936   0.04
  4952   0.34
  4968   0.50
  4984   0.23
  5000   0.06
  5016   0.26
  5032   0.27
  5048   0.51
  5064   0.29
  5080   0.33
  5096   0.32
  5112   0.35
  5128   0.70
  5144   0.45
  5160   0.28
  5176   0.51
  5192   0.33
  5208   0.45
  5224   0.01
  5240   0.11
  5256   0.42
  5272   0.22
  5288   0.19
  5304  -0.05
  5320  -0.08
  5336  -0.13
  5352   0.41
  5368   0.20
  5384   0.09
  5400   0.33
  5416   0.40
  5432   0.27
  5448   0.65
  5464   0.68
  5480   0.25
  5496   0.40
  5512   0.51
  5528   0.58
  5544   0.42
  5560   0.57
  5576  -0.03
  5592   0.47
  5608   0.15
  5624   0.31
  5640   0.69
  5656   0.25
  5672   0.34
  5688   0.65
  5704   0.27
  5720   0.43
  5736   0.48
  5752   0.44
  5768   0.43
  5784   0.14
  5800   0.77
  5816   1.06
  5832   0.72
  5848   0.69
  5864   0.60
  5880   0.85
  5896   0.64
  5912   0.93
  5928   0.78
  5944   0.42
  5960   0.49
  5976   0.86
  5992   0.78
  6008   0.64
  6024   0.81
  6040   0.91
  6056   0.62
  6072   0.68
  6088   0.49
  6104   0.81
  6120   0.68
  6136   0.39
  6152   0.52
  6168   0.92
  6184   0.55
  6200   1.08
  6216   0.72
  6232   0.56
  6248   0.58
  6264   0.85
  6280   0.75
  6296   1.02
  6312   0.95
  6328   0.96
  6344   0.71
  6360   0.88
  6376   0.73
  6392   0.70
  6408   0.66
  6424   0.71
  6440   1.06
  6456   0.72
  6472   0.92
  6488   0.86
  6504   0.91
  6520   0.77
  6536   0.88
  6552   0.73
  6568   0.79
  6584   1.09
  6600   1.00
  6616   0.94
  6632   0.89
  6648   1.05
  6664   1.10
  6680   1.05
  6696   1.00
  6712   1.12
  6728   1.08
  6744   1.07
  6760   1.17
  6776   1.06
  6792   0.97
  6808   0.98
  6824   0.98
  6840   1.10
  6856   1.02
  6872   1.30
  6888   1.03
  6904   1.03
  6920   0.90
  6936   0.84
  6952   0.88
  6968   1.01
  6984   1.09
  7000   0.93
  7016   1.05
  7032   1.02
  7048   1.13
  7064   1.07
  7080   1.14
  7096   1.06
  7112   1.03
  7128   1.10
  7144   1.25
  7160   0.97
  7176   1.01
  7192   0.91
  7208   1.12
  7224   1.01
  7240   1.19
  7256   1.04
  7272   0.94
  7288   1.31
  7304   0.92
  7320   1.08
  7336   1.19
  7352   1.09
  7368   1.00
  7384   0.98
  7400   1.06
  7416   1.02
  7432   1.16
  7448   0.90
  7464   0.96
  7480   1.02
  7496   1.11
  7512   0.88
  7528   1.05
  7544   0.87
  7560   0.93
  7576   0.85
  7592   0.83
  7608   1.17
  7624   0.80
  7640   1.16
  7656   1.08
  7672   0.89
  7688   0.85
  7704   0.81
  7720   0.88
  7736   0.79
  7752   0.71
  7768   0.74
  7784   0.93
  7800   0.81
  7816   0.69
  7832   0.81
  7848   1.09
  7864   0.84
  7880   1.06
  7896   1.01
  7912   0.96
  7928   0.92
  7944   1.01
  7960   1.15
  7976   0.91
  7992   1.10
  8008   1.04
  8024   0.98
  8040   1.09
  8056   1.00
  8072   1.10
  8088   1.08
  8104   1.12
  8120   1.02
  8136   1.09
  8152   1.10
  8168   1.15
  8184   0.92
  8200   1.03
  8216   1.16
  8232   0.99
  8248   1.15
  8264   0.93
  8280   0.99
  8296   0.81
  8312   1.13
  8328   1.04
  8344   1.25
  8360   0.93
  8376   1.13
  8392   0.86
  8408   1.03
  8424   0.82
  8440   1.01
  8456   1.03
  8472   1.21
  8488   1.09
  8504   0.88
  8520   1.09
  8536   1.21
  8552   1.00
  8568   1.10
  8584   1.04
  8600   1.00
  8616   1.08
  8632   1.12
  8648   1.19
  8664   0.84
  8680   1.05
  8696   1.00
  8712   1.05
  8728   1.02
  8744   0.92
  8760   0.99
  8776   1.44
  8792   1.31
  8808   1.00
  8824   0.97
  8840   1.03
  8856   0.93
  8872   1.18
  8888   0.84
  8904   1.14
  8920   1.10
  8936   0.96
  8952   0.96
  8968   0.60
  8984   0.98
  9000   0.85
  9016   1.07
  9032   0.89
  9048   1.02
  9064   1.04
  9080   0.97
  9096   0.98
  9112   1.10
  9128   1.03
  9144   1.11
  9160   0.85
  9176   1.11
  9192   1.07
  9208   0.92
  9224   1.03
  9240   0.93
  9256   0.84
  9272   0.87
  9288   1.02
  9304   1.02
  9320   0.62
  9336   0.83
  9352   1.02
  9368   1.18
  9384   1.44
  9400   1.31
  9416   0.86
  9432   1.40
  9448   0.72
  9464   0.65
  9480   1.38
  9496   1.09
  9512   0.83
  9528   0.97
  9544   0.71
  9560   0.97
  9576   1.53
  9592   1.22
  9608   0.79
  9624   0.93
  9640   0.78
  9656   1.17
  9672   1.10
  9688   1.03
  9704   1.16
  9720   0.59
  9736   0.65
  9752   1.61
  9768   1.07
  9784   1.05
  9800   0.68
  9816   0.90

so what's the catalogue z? 0.49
